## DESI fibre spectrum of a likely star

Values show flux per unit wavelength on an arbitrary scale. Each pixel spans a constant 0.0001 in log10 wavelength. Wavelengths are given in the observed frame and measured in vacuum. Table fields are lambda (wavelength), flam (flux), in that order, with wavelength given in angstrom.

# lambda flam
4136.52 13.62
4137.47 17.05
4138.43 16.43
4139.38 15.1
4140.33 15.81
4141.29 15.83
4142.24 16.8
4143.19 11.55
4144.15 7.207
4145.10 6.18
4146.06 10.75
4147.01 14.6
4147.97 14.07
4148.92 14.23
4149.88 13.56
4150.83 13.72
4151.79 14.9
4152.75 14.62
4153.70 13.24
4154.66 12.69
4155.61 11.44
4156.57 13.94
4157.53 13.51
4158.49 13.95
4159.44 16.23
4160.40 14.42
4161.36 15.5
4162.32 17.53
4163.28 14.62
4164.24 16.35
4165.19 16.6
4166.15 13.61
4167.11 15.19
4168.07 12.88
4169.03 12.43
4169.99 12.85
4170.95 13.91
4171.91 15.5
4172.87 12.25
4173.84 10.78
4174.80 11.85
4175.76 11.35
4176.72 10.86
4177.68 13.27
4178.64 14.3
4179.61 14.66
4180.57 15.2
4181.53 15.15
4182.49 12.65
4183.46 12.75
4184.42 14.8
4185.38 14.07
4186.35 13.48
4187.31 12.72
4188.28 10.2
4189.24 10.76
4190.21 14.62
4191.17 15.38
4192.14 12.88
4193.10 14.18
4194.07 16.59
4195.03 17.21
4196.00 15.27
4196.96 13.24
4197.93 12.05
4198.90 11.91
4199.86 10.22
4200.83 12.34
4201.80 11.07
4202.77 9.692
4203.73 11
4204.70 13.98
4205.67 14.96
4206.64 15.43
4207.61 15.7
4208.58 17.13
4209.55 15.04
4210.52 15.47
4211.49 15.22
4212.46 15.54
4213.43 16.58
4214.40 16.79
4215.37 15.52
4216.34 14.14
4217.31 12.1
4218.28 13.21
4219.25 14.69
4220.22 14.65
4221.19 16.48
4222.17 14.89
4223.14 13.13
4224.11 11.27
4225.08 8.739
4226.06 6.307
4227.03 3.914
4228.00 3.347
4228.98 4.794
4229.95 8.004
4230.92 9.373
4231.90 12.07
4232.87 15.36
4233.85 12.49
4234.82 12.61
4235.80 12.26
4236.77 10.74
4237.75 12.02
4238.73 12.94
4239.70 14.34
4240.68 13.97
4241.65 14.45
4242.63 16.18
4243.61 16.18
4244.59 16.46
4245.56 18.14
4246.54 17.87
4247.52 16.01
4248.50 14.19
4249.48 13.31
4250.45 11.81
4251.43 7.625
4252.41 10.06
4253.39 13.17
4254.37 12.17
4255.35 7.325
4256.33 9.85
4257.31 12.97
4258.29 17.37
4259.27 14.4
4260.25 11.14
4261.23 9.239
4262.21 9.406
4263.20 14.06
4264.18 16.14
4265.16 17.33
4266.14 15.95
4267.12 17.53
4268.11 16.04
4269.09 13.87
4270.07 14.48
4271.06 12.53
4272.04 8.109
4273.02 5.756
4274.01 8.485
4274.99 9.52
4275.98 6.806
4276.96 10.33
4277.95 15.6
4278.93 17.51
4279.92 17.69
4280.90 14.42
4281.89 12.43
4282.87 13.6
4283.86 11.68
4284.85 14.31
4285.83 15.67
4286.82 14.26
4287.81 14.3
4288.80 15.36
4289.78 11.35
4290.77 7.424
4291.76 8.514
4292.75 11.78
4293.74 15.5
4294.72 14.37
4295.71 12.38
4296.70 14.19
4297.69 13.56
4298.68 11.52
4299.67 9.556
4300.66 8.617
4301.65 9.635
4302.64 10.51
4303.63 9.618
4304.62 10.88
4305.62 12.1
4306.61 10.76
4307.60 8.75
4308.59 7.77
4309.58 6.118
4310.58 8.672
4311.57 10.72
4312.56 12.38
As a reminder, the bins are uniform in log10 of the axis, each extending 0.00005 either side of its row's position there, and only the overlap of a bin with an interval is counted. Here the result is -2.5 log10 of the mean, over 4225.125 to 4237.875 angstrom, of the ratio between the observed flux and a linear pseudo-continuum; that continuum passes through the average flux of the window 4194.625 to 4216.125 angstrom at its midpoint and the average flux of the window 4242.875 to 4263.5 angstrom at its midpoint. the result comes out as 0.39 mag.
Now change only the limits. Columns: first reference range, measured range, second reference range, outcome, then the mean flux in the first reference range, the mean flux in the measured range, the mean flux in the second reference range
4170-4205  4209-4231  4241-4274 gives 0.084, 13.1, 12.2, 13.3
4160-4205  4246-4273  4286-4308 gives -0.063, 13.5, 13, 11.7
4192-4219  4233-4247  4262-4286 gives -0.055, 14.1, 14.4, 13.2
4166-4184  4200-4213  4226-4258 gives -0.106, 13.2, 13.9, 12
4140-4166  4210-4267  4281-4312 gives -0.038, 13.8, 12.9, 11.5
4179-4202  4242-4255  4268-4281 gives -0.123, 13.5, 14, 12.1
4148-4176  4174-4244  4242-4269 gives 0.069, 13.9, 13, 13.8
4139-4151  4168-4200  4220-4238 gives -0.127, 13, 13.3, 10.6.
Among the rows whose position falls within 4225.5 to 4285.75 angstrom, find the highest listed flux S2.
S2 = 18.14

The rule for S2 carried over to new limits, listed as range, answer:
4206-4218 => 17.13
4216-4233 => 16.48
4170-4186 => 15.5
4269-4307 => 17.69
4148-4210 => 17.53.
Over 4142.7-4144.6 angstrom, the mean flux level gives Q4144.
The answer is 9.47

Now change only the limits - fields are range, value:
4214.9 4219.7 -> 13.9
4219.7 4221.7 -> 15.5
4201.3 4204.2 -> 10.6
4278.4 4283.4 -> 15.1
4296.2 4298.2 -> 13.8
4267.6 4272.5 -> 13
